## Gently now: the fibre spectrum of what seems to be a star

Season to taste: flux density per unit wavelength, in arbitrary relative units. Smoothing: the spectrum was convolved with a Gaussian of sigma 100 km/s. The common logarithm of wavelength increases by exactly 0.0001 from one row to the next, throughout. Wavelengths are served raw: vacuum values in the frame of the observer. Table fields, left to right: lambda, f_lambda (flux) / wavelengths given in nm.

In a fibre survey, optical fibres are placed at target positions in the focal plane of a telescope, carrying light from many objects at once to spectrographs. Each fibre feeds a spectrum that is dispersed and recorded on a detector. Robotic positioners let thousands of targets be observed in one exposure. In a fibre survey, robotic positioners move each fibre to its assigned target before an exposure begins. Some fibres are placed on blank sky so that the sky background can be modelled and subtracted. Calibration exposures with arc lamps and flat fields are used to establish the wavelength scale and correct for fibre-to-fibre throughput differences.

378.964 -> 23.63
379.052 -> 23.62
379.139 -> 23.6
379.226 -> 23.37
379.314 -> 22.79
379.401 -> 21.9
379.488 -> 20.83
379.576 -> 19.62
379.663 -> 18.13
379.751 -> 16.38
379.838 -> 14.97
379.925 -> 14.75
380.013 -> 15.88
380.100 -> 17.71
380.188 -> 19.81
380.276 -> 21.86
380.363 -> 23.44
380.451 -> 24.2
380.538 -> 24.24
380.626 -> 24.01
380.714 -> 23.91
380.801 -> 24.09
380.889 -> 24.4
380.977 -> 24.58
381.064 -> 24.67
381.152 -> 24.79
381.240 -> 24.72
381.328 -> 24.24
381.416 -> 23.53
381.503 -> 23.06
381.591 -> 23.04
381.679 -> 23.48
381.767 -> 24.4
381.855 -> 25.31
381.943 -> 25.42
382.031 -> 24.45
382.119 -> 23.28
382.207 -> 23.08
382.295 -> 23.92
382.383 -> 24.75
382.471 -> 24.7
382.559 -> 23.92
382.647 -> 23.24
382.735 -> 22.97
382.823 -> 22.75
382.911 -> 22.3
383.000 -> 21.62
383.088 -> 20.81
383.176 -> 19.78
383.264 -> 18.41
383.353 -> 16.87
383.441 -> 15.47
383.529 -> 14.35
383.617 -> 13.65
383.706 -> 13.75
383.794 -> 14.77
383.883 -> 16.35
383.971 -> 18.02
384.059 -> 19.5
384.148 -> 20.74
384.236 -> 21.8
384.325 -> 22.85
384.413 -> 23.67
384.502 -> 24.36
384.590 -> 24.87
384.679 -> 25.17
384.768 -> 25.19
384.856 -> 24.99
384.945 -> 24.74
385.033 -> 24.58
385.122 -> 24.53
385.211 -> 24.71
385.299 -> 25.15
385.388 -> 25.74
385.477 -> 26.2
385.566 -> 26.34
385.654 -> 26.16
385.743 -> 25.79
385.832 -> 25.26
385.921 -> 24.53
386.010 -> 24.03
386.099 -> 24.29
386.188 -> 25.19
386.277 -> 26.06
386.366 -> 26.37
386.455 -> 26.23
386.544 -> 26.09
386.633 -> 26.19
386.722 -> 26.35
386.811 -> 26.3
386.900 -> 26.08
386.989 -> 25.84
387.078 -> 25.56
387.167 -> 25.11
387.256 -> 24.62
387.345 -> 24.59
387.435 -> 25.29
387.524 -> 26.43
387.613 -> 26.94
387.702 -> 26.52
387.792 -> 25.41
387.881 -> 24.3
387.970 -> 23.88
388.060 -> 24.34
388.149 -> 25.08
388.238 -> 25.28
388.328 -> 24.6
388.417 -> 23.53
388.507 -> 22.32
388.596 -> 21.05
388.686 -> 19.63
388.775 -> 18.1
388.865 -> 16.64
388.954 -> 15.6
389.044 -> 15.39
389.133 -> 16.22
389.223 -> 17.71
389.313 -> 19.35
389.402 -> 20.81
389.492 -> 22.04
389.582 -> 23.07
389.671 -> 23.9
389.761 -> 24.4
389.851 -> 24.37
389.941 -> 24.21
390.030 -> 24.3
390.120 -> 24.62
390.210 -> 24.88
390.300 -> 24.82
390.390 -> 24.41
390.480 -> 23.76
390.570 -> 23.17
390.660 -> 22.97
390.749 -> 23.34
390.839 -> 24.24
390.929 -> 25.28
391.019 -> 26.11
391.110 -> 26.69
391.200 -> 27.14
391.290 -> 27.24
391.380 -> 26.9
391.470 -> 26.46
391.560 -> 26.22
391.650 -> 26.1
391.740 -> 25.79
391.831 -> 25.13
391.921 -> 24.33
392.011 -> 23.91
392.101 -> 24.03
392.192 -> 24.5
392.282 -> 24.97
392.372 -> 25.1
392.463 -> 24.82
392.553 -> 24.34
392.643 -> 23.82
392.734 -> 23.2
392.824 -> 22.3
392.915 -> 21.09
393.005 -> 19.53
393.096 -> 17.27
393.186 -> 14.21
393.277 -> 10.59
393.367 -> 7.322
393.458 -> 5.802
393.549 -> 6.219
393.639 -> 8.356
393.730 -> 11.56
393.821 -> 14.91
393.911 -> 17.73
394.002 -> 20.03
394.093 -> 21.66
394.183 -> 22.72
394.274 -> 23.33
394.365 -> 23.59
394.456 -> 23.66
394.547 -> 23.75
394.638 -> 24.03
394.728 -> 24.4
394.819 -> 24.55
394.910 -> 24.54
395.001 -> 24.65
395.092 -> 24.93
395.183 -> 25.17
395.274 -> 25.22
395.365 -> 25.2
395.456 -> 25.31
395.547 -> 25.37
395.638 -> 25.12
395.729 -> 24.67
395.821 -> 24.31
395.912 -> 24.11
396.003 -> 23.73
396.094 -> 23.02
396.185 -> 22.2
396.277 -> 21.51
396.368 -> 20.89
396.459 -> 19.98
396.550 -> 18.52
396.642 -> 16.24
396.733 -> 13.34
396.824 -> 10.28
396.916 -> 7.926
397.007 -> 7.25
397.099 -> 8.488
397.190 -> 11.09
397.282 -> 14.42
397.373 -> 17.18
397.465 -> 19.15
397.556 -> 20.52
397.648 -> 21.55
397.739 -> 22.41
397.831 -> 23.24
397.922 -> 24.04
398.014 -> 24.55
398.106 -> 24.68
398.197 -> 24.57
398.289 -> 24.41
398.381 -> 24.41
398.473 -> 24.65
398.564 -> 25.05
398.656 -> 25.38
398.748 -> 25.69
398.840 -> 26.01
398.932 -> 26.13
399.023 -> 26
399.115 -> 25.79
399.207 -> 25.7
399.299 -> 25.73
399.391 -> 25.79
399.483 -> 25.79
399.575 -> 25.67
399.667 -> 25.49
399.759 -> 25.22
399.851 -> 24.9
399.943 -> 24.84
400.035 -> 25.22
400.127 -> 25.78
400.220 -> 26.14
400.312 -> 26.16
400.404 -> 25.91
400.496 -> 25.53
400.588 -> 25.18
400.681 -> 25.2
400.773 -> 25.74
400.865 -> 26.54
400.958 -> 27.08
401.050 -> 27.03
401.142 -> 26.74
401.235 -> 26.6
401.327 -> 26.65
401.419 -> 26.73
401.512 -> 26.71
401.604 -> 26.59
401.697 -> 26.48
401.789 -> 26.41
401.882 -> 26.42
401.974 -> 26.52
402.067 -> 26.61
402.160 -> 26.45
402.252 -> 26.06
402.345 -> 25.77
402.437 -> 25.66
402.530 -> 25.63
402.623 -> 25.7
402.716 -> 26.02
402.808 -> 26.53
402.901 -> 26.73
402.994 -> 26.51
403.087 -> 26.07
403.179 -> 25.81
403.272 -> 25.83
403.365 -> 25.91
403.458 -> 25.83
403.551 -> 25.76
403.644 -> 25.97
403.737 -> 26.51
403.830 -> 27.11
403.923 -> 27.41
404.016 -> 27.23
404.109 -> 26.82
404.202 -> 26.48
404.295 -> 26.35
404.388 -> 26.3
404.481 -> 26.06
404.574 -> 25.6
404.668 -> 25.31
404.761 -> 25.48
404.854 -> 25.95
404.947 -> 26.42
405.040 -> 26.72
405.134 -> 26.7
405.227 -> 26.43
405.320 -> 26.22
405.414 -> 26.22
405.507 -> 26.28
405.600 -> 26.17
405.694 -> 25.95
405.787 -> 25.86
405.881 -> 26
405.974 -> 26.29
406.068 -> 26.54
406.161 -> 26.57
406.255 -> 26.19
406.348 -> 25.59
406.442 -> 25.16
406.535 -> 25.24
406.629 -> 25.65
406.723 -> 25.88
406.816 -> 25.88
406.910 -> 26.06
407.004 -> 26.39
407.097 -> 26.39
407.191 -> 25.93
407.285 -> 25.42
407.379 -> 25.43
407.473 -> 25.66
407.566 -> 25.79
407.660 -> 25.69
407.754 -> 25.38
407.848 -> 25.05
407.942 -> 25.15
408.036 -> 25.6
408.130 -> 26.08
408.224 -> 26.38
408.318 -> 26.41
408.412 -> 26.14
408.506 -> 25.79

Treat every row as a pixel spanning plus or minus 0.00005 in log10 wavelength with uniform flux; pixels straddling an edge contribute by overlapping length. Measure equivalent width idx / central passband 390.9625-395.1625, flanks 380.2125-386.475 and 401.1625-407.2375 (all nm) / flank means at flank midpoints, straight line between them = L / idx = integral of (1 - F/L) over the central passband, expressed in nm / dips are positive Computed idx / 0.50 nm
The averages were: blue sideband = 23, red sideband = 26.2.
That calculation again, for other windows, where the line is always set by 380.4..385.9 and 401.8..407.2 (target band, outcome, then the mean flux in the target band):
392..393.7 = 0.42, 18.3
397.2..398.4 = 0.17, 21.6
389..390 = 0.11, 21.1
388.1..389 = 0.09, 21.2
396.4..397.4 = 0.47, 13.2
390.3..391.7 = -0.08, 25.3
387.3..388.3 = -0.07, 25.3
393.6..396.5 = 0.27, 22.4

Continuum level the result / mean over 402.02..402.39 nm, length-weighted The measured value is 26.2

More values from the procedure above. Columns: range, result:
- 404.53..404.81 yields 25.4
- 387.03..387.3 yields 25.1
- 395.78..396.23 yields 23.5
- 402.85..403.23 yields 26.3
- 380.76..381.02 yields 24.3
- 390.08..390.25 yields 24.7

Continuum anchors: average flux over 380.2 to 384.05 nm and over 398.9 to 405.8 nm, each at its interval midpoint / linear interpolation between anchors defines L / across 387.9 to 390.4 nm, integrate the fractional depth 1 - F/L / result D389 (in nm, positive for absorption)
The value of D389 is 0.15 nm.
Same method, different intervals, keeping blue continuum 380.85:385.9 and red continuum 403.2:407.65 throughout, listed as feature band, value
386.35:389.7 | 0.02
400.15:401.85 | -0.06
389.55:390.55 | -0.02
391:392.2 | -0.09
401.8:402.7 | -0.02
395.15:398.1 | 0.57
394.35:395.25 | 0.00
